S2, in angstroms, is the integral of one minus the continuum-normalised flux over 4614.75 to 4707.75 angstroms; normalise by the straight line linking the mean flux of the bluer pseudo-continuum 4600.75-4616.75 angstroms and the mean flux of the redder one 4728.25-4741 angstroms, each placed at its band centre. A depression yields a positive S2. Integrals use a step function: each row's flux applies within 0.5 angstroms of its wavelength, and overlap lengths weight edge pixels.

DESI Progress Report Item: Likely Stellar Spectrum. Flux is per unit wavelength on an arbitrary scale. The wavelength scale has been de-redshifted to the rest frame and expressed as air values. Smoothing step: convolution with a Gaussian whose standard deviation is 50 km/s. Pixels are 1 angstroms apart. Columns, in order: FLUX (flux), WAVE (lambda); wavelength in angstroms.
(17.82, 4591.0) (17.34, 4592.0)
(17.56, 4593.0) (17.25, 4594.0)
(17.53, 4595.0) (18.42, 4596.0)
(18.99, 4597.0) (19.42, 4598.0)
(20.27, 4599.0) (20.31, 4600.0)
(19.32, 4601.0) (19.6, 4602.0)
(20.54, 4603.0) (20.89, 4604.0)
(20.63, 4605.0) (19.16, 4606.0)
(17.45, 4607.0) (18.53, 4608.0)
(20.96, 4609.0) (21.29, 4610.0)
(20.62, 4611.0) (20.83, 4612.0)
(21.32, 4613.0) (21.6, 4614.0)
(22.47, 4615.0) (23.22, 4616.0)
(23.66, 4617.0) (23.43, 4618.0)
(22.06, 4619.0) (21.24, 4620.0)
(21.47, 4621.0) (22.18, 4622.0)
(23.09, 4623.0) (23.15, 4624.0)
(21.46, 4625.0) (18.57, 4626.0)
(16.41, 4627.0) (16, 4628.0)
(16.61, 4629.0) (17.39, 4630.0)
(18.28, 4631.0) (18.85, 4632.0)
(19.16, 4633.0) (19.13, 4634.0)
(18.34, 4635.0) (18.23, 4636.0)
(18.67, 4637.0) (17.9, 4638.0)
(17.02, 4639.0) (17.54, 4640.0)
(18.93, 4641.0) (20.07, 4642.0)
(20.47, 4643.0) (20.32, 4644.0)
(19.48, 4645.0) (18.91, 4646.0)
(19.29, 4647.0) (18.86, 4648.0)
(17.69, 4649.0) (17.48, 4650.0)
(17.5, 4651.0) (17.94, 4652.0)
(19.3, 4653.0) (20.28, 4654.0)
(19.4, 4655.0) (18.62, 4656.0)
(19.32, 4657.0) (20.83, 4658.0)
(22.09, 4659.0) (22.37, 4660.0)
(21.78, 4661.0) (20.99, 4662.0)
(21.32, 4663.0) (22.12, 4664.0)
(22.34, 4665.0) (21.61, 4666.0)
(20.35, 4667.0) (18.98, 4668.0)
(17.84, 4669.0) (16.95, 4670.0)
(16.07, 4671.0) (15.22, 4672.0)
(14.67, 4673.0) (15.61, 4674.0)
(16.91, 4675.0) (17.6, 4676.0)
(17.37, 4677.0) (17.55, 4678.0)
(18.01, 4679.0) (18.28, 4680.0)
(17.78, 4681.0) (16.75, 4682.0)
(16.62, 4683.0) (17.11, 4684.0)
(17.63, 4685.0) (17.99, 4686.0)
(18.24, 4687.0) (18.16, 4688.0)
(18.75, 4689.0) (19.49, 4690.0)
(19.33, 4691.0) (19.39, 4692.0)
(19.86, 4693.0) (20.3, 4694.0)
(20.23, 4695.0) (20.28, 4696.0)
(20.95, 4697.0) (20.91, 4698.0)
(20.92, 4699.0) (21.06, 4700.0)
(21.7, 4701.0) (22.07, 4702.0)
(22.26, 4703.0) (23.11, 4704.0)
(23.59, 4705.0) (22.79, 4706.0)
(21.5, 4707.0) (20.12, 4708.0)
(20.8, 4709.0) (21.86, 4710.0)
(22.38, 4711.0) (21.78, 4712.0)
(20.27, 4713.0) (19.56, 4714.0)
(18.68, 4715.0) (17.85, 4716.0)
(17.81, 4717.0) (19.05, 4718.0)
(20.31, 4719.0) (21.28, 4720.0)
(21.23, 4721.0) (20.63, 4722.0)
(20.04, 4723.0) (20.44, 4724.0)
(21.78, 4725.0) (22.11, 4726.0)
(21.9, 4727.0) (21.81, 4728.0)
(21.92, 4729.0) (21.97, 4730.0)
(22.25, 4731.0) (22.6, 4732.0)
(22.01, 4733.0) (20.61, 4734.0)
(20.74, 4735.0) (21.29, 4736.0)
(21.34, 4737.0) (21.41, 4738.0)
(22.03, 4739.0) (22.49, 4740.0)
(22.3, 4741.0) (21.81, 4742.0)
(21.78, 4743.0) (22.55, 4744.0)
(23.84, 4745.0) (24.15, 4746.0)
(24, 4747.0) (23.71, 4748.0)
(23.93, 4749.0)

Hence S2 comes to 6.9 angstroms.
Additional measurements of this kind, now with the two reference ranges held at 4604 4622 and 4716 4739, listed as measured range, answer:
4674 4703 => 2.93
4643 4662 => 1.40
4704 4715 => -0.17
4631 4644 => 1.49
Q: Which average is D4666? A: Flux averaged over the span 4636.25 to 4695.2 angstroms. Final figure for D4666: 18.8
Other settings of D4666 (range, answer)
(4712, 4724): 19.8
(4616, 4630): 20.7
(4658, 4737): 20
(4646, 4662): 19.5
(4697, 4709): 21.7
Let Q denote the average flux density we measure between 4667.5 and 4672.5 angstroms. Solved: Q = 17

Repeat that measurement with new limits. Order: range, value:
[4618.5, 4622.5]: 21.7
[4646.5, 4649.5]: 18.6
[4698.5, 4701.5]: 21.2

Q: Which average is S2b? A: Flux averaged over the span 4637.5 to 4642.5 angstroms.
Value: 18.3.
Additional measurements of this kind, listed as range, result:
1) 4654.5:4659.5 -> 20.1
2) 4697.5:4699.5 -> 20.9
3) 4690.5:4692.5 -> 19.4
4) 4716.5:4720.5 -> 19.6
